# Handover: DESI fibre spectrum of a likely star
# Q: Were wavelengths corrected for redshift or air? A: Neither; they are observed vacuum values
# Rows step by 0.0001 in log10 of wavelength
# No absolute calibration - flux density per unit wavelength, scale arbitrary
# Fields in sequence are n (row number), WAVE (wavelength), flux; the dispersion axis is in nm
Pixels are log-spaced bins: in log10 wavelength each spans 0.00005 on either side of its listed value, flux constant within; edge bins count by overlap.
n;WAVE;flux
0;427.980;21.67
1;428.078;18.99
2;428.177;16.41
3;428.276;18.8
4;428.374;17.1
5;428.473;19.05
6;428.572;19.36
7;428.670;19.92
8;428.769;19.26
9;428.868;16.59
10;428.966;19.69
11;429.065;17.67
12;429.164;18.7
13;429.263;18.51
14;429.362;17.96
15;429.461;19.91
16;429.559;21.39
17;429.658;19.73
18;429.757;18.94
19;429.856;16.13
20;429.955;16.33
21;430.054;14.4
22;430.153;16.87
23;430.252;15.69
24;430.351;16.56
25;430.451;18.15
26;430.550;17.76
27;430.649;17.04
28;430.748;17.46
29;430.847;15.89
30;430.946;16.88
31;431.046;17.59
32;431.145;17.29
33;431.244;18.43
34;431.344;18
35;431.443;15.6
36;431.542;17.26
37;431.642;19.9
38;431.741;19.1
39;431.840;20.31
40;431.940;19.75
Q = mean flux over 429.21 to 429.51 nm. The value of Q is 18.8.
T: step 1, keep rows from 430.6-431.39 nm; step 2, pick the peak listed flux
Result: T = 18.43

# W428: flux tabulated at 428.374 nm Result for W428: 17.1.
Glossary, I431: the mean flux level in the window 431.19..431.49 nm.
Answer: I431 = 17.4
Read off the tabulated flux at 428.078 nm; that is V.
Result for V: 18.99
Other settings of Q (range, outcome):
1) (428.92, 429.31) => 18.6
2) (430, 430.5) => 16.3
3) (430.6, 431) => 16.8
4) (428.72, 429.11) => 18.3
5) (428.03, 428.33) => 18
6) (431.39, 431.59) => 16.5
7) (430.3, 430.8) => 17.4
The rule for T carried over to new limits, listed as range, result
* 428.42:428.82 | 19.92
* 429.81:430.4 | 16.87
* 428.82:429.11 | 19.69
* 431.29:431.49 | 18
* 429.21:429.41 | 18.51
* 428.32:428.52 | 19.05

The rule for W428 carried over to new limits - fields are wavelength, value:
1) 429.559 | 21.39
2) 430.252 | 15.69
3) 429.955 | 16.33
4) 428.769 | 19.26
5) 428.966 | 19.69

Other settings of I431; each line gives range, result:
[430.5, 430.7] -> 17.4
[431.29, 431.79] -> 18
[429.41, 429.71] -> 20.4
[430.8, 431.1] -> 16.8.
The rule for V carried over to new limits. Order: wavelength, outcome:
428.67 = 19.92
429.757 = 18.94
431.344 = 18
